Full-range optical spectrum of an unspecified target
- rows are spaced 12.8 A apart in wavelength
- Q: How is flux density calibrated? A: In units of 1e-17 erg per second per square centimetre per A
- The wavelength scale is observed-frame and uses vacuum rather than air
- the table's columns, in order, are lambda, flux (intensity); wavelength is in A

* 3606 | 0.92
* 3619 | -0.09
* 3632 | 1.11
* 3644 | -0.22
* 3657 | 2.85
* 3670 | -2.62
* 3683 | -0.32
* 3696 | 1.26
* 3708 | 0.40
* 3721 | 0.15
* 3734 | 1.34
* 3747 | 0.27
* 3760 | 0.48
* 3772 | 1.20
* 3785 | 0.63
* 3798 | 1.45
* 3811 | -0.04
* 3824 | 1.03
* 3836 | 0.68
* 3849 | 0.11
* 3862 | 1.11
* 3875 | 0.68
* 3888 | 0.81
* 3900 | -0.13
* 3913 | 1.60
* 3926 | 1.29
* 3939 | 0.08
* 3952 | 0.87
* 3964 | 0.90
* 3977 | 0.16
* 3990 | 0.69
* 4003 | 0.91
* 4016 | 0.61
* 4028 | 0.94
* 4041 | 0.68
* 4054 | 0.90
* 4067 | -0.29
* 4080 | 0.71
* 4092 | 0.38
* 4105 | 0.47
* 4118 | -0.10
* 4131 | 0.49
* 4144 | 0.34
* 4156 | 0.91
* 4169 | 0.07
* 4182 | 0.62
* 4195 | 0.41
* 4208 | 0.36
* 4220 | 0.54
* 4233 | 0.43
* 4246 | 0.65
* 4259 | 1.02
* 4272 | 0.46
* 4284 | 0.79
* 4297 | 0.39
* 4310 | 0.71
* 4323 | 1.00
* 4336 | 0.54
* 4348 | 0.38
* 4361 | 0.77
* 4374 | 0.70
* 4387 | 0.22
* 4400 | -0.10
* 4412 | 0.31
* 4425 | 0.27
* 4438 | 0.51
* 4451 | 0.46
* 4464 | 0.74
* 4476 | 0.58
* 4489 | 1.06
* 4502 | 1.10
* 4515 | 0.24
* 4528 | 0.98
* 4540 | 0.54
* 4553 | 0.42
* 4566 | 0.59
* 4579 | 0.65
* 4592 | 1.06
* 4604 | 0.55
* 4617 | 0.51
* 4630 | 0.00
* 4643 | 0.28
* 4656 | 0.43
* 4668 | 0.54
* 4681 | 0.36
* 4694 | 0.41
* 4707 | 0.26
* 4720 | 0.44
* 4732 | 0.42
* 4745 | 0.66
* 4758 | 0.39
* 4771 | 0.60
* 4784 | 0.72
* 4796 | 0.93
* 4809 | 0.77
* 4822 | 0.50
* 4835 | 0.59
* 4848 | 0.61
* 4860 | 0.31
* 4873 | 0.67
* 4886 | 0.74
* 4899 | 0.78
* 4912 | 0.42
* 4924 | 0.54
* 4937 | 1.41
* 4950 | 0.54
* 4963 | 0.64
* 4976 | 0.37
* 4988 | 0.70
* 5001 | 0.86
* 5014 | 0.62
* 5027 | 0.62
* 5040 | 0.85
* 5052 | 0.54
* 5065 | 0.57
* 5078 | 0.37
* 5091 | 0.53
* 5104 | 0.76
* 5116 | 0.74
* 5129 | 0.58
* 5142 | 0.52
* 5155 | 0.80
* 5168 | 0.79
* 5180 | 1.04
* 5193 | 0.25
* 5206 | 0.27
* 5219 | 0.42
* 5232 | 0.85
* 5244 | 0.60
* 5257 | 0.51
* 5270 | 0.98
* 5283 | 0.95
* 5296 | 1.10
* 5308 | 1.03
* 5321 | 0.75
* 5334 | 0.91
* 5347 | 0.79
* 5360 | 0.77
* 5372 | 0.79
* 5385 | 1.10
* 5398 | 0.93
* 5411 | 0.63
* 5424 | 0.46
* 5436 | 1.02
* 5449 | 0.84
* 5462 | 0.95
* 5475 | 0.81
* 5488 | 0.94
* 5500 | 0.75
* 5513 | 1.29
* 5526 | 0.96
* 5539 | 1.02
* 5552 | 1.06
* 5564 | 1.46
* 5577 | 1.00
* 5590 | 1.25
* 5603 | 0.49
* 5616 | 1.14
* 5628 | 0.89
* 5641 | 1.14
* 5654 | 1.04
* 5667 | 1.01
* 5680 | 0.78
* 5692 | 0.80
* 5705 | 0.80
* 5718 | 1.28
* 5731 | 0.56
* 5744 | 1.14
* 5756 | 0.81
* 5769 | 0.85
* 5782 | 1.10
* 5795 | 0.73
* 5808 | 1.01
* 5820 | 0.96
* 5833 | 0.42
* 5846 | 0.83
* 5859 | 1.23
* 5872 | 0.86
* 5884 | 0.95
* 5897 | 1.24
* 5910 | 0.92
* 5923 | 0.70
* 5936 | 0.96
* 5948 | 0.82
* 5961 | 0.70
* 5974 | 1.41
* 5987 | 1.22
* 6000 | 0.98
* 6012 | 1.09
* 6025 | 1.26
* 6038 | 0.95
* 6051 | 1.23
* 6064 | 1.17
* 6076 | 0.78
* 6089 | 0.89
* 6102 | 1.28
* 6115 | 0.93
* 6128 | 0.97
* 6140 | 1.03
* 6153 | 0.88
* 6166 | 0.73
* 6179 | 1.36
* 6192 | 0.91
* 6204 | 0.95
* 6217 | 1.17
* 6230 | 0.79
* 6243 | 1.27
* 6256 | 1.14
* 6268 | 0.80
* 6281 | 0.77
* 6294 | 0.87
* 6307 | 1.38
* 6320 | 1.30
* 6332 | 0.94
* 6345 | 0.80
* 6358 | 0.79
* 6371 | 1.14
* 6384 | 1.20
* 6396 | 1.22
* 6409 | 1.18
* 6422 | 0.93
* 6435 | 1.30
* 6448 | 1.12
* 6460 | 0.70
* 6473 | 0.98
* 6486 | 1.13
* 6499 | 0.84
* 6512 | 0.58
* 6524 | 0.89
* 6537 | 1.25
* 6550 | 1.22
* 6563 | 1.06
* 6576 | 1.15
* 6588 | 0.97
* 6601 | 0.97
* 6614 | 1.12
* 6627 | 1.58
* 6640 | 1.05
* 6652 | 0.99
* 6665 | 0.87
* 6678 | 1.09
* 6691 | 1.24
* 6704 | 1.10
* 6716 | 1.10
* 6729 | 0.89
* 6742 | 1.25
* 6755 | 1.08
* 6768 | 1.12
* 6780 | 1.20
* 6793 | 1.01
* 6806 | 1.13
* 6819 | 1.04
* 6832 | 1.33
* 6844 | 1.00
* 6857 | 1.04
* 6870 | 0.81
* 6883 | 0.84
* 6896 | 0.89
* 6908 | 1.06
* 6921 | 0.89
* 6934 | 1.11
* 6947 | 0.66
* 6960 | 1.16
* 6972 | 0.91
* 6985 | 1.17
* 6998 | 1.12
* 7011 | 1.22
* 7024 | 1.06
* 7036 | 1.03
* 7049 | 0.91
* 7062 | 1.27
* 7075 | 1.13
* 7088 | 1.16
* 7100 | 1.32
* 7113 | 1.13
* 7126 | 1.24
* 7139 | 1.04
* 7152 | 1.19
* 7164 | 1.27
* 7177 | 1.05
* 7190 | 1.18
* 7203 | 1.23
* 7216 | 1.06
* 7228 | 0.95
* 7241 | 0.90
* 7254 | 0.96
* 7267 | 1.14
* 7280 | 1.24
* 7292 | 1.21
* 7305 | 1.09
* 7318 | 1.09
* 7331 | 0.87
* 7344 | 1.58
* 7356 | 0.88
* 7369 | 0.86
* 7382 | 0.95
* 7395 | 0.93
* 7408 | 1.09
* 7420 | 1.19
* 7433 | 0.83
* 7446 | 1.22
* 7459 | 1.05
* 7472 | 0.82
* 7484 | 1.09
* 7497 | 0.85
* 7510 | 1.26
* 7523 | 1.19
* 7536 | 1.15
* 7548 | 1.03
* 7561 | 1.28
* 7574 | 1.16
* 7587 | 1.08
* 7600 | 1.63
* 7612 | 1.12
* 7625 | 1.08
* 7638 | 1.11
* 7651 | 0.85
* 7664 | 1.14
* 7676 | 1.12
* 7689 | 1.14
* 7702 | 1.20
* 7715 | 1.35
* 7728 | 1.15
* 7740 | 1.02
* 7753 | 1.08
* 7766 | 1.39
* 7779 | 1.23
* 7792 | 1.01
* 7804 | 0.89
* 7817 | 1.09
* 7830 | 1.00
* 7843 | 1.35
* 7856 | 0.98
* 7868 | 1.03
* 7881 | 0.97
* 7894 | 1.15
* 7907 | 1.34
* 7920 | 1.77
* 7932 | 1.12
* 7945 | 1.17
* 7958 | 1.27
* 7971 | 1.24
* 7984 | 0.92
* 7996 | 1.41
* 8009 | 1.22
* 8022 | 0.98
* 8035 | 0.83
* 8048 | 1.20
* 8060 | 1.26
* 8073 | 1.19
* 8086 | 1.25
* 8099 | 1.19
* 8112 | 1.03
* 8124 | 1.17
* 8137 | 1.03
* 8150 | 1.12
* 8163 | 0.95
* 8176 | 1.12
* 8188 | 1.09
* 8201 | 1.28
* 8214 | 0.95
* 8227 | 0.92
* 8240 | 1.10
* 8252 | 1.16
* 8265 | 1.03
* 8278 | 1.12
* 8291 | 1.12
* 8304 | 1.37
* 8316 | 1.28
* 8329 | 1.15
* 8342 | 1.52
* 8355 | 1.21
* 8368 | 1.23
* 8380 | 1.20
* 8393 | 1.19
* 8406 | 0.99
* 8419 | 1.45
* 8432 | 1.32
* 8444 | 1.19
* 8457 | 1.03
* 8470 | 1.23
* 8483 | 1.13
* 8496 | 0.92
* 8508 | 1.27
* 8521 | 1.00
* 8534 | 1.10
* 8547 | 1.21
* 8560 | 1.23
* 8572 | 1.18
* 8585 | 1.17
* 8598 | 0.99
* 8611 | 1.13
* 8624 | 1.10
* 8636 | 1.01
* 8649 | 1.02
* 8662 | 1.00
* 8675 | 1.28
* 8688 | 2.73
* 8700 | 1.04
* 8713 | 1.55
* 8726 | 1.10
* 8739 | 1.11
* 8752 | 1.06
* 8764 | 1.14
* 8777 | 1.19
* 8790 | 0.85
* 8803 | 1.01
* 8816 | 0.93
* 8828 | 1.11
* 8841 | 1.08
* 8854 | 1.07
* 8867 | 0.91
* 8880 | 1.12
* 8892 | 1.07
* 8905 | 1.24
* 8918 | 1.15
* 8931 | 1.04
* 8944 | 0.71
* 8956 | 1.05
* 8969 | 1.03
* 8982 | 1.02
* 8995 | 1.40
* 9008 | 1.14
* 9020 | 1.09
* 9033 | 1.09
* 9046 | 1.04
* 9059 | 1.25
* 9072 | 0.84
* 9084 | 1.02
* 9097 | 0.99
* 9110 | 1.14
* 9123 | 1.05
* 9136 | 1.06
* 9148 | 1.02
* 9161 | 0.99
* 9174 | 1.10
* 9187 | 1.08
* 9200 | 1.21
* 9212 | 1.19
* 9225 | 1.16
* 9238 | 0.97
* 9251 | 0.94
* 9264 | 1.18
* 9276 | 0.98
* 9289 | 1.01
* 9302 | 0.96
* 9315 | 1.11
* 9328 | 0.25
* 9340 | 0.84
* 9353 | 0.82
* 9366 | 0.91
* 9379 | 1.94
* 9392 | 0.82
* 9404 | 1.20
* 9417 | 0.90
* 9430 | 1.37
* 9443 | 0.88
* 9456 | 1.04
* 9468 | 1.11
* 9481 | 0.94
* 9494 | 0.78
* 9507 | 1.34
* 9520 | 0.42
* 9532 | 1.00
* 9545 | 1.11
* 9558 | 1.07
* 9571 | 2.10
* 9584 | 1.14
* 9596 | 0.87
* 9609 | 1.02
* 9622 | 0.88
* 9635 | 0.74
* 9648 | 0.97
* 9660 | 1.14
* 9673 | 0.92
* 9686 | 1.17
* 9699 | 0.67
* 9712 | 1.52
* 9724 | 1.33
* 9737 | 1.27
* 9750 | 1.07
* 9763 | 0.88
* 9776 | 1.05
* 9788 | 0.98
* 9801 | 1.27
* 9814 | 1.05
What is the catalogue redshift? 0.32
